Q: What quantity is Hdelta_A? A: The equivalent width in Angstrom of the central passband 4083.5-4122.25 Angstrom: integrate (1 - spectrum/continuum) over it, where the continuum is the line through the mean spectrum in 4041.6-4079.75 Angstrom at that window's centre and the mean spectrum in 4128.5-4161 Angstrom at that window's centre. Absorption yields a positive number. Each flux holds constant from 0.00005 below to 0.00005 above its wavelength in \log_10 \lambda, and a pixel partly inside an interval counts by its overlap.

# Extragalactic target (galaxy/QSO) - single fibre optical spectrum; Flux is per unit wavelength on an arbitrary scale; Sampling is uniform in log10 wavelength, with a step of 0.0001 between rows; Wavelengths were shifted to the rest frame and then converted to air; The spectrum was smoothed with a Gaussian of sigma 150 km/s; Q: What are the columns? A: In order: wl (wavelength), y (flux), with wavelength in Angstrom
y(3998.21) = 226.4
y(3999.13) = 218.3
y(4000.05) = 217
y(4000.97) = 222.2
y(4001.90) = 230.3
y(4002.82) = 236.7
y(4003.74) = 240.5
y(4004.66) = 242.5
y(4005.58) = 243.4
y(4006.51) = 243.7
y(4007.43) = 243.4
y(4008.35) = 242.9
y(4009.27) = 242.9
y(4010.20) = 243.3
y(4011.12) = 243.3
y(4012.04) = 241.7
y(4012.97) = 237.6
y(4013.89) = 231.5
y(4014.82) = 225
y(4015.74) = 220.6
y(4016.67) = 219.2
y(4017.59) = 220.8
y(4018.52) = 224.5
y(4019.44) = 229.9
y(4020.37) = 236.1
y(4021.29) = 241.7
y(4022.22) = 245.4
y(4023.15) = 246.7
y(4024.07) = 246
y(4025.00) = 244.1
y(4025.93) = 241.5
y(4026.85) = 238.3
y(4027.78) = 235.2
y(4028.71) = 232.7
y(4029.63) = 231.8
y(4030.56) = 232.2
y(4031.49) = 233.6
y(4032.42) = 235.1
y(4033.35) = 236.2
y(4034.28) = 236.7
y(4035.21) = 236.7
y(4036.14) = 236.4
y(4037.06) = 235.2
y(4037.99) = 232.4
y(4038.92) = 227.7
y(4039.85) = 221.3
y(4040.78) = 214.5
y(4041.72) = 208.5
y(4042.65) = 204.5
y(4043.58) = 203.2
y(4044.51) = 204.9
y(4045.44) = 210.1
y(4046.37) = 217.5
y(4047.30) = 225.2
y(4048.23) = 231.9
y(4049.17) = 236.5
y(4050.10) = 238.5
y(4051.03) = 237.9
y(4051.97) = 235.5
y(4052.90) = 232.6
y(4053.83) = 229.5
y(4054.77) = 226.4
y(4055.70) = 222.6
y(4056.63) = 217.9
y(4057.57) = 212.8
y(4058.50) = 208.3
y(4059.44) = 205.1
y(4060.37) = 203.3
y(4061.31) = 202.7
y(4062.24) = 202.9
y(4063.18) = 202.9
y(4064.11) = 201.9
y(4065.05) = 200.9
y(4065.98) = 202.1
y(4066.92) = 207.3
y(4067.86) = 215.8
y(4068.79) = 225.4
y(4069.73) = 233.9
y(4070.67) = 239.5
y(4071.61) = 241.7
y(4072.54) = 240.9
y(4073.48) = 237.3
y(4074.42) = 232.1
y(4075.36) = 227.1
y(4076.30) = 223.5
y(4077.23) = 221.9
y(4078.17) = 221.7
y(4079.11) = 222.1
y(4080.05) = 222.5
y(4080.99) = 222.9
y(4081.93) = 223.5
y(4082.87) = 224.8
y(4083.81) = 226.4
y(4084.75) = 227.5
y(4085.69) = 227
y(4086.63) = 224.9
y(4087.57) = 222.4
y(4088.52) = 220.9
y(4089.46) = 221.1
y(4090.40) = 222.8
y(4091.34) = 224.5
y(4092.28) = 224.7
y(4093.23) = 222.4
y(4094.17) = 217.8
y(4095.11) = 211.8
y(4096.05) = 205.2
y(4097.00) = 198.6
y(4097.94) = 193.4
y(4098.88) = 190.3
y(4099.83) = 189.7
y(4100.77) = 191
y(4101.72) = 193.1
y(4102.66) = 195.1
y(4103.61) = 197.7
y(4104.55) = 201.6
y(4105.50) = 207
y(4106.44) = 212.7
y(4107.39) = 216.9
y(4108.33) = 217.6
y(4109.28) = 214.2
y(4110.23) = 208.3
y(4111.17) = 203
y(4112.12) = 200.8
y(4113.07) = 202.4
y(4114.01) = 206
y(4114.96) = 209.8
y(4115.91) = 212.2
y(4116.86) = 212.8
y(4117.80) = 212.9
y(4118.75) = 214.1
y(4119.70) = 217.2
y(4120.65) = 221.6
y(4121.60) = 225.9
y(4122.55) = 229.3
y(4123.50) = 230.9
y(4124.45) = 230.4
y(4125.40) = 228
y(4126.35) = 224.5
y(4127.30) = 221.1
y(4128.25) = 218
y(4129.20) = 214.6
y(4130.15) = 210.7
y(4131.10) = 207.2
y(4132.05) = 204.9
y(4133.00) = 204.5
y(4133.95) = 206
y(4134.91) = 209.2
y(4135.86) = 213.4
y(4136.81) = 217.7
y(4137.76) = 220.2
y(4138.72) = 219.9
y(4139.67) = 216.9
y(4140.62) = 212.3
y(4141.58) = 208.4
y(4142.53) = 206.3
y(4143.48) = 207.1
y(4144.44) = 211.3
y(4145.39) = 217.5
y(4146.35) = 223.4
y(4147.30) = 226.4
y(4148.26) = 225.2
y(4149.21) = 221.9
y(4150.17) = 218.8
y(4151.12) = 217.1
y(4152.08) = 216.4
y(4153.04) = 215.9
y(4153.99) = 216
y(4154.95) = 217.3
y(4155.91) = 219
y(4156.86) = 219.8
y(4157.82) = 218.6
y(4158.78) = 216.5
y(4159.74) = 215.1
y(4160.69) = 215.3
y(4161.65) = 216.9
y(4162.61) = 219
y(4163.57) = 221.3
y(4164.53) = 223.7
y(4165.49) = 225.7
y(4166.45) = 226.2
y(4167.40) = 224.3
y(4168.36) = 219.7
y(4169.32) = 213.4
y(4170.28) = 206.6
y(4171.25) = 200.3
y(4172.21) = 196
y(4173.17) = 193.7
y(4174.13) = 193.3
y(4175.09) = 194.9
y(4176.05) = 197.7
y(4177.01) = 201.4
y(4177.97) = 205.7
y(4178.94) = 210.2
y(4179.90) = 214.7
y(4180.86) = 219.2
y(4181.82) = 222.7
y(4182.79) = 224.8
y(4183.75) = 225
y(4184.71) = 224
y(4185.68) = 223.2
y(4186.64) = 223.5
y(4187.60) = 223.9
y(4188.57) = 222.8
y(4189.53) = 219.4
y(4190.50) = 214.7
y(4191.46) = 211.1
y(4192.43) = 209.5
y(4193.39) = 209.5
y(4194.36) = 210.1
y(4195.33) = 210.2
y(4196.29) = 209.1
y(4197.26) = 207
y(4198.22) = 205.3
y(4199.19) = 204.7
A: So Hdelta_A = 1.1 Angstrom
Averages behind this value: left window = 220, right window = 215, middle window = 211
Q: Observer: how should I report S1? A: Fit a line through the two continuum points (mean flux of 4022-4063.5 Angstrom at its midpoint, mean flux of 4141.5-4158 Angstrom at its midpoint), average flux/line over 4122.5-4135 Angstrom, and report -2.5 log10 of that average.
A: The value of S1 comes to 0.01 mag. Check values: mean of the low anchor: 226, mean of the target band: 217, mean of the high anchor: 217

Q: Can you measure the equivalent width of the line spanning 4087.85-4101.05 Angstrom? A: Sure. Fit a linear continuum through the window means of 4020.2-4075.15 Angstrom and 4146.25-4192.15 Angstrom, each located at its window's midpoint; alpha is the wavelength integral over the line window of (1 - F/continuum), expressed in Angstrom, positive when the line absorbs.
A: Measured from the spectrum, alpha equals 0.7 Angstrom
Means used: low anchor 226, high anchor 216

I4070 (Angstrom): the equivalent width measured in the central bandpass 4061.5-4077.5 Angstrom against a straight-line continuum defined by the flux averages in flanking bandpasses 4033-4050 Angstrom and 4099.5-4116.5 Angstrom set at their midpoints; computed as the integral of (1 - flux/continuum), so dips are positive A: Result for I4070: -0.4 Angstrom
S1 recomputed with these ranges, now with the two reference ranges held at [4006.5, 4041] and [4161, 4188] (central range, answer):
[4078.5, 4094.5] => 0.014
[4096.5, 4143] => 0.055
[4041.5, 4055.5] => 0.040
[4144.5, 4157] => -0.010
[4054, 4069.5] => 0.094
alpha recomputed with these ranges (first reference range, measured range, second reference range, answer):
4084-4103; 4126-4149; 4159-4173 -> -0.06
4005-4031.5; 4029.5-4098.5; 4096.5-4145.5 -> 1.02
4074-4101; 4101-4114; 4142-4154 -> 0.74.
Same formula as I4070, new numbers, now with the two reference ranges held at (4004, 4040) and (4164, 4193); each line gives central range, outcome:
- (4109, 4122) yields 0.7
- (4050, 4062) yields 0.6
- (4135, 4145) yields 0.3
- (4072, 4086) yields 0.1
